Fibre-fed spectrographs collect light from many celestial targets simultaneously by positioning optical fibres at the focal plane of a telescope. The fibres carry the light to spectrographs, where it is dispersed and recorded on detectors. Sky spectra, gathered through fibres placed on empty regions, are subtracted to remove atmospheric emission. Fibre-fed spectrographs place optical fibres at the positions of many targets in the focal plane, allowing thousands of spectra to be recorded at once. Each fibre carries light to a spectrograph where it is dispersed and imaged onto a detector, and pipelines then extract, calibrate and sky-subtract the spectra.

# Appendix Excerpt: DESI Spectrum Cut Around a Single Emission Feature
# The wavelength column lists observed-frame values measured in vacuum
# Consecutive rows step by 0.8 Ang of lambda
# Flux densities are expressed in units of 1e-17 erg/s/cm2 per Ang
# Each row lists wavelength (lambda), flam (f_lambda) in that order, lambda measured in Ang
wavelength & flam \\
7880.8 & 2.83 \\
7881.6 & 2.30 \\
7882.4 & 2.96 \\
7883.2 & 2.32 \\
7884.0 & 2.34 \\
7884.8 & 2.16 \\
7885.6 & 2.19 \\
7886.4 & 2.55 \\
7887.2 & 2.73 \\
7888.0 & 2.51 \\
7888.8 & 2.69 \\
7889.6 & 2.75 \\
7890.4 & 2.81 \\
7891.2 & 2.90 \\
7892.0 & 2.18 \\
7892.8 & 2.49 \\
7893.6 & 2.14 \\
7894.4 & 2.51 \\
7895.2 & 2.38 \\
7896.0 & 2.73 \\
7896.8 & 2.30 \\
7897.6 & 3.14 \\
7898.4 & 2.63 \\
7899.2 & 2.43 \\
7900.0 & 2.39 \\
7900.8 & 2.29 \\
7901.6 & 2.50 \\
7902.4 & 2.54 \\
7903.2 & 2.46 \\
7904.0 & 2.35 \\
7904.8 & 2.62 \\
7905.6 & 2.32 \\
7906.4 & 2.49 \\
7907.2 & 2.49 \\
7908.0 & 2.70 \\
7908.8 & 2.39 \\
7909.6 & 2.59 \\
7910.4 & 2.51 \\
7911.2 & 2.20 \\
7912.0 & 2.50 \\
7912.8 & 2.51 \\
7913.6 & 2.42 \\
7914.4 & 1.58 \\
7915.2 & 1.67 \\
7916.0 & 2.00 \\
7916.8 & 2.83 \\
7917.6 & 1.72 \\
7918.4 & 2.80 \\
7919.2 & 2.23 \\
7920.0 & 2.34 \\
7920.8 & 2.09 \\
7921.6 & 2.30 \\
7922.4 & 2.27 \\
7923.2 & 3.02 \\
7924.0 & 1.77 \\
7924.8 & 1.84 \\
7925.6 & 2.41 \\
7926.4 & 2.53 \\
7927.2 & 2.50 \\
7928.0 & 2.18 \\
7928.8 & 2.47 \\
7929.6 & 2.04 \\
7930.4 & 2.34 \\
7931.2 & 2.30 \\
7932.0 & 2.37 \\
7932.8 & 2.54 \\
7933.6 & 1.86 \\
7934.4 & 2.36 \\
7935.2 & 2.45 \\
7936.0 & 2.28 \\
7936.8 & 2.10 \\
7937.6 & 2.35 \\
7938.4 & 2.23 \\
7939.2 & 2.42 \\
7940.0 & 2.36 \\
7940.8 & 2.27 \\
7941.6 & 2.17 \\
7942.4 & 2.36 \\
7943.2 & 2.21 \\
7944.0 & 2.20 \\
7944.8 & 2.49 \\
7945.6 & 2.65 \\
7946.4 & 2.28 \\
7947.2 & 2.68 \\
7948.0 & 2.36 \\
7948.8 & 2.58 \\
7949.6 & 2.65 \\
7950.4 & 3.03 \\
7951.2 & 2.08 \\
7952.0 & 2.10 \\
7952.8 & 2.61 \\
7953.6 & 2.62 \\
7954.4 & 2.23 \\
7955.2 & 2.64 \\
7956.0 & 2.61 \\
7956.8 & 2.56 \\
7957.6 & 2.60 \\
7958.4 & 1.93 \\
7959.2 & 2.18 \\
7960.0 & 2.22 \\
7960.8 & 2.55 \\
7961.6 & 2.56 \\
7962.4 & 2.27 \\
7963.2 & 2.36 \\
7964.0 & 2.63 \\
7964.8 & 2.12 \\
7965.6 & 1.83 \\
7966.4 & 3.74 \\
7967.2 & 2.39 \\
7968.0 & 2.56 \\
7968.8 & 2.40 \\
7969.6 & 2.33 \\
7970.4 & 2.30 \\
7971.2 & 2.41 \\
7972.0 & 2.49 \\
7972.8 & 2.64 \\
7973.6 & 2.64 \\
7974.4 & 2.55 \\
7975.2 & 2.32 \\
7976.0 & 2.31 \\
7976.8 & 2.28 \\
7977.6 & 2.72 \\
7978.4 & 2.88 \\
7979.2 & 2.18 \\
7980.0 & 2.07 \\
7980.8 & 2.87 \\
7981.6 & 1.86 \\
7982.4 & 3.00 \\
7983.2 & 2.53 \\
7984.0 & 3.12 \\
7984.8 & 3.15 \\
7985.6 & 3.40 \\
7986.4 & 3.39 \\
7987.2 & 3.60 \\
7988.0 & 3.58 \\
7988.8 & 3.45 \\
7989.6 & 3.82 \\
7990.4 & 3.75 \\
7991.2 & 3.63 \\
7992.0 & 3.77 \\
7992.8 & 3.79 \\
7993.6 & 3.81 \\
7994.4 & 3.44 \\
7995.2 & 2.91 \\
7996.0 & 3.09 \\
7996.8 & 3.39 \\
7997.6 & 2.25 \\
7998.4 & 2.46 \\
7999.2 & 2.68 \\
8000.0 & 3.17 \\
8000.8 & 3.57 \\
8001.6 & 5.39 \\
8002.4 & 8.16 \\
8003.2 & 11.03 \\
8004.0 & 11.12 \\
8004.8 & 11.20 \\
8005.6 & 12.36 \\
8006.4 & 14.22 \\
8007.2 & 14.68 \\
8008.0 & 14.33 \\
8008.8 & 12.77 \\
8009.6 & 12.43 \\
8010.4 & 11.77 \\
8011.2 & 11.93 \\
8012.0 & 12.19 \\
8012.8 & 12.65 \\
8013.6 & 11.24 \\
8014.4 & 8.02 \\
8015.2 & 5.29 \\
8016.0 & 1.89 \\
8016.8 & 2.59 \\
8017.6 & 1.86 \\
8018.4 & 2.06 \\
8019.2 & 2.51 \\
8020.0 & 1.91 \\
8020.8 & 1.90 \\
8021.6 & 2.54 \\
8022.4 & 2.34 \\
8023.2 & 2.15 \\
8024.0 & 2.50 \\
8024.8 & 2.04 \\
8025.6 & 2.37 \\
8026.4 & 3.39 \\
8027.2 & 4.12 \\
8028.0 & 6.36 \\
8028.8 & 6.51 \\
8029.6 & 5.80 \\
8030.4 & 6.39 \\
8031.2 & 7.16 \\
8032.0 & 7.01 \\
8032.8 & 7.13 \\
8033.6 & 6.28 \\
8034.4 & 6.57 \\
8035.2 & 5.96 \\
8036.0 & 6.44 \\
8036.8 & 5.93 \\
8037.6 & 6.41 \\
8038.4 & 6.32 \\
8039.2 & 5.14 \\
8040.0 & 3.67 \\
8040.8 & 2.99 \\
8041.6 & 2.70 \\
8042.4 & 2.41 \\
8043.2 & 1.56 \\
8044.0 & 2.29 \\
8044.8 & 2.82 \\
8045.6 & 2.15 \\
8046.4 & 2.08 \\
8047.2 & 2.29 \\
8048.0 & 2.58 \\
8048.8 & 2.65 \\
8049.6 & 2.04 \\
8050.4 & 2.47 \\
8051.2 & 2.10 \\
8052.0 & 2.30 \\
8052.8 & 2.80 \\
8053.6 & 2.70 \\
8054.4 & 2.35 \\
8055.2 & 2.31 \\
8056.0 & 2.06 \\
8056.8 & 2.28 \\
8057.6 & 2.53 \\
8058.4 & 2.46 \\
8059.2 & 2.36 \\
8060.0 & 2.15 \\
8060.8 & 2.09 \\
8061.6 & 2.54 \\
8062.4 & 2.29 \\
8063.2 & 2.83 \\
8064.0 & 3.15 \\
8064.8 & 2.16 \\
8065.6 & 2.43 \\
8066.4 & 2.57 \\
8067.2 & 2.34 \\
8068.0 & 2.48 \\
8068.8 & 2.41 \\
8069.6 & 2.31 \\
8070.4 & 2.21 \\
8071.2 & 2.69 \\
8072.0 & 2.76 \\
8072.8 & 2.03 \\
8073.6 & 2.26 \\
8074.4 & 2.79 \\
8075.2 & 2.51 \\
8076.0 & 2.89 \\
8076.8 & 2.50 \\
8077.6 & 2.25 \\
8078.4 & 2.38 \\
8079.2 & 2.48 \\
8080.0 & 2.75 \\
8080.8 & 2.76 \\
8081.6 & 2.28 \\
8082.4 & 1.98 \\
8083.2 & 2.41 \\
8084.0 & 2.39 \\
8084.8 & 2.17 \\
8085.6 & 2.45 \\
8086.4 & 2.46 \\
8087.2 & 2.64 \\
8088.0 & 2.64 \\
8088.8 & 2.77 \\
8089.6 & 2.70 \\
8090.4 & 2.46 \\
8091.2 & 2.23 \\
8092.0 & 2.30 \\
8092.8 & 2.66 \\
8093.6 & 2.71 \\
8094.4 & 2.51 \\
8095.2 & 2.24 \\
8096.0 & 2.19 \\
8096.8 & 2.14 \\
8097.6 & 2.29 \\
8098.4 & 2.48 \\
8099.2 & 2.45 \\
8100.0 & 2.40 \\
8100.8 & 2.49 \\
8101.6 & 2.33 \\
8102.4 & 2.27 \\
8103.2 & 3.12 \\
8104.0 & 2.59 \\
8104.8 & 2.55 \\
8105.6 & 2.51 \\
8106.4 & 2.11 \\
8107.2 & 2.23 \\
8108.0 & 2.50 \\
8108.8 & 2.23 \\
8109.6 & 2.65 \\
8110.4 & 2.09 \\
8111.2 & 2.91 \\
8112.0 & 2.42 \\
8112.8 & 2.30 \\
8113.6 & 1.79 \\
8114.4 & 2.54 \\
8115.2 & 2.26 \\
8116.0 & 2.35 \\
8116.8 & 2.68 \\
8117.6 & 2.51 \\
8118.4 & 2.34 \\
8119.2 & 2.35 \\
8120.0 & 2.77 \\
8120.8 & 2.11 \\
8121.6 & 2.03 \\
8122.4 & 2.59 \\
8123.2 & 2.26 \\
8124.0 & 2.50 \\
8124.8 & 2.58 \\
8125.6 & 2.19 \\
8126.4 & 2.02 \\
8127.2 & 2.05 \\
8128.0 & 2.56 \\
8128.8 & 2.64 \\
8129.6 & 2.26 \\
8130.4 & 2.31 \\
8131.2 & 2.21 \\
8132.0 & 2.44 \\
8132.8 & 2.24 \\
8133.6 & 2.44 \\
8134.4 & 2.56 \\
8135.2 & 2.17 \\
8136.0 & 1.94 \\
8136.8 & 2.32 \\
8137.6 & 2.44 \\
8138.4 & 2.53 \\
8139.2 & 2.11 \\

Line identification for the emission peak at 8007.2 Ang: H-alpha 6563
